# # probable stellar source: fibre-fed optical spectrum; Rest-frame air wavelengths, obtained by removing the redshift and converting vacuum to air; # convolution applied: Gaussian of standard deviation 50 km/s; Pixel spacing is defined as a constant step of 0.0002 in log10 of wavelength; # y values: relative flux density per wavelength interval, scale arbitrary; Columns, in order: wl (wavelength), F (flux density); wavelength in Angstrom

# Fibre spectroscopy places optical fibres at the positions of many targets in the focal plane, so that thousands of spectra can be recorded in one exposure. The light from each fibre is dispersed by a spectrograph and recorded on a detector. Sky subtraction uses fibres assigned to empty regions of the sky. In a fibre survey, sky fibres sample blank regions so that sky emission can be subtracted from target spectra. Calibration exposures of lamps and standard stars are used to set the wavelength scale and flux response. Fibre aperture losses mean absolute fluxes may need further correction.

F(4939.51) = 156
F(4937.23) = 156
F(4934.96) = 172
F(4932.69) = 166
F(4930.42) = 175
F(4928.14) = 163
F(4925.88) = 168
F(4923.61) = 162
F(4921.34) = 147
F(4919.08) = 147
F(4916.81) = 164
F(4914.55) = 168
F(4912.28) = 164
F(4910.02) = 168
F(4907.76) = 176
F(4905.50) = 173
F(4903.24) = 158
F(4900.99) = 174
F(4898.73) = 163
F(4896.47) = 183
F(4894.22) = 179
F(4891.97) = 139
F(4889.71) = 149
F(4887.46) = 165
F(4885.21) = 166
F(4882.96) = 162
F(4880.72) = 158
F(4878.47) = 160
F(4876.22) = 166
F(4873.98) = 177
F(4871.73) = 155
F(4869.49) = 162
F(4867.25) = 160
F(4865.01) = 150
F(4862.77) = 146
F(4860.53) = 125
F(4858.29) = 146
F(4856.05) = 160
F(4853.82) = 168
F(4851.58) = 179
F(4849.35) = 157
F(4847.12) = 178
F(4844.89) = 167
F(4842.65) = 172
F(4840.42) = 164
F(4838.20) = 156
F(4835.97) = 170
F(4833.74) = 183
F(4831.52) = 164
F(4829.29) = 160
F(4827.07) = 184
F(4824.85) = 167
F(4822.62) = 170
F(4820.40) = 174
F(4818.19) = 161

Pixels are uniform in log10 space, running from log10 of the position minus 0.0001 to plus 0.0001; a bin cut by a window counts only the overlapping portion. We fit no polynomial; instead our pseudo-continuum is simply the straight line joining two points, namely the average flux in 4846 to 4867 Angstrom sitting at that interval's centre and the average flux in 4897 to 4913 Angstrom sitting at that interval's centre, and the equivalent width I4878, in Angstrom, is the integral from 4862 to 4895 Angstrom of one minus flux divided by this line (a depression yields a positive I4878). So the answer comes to 0.5 Angstrom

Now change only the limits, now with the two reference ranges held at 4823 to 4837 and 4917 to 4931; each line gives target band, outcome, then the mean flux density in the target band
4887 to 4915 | -0.6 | 166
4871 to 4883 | 0.2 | 163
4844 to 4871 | 1.6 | 158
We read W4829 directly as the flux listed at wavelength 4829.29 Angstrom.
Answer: 160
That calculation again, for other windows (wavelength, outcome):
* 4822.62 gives 170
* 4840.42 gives 164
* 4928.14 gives 163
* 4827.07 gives 184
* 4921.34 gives 147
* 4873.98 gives 177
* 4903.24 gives 158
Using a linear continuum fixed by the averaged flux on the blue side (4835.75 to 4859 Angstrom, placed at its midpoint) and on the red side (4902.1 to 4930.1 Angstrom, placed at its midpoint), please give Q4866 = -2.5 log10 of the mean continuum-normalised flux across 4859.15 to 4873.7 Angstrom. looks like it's 0.094 mag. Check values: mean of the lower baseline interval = 165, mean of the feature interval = 151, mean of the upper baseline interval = 164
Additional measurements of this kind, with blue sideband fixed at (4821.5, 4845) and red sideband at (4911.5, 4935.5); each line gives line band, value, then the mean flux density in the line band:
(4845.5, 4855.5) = -0.01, 170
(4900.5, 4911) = -0.04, 170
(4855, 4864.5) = 0.16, 144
